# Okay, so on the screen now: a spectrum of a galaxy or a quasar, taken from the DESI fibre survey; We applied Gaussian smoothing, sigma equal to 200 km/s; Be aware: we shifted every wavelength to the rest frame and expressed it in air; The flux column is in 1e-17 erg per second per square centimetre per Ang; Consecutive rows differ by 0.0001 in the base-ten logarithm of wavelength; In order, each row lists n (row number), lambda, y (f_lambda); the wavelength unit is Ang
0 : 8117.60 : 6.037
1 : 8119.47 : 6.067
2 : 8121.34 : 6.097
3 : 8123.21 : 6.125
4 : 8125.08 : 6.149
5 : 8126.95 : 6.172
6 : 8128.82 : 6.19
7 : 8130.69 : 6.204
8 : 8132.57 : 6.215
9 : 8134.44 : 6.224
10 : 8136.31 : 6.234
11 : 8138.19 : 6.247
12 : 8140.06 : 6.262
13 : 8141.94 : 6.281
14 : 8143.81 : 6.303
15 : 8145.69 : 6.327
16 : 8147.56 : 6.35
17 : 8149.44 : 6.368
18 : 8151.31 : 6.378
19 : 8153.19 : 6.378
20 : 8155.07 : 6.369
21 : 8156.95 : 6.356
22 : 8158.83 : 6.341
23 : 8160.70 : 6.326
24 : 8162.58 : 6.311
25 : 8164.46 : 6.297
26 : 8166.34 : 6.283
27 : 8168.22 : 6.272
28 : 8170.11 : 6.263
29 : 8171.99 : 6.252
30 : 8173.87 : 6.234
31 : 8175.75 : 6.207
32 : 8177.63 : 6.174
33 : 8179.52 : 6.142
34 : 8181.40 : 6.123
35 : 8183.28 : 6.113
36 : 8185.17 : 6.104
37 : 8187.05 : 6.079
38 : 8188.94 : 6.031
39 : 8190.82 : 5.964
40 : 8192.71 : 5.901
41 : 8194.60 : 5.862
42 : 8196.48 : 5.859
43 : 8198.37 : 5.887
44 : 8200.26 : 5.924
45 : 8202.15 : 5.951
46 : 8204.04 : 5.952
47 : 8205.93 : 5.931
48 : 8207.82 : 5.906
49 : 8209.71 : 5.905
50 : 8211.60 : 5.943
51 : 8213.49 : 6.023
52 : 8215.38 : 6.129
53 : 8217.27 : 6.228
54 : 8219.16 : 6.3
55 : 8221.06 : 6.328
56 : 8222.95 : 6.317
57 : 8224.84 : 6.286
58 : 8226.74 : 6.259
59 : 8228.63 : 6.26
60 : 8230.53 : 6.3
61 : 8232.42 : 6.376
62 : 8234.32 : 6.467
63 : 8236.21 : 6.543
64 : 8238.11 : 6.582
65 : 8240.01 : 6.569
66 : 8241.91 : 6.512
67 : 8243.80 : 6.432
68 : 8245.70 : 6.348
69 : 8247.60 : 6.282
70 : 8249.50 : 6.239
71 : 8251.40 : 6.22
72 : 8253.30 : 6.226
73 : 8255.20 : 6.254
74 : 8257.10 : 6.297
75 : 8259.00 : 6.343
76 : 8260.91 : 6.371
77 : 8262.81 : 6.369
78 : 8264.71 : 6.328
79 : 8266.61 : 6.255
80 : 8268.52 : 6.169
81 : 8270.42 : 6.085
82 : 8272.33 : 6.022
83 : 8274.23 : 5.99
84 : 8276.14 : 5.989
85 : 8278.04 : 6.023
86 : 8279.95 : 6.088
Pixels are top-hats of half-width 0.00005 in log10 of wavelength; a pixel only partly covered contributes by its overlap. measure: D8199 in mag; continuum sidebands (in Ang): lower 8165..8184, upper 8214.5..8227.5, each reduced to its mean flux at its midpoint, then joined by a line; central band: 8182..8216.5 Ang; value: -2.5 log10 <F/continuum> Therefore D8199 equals 0.05 mag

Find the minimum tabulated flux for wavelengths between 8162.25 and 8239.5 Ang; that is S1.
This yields 5.859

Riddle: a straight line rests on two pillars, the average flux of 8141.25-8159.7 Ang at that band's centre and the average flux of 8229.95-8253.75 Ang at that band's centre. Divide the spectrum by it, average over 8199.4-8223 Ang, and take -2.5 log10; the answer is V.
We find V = 0.06 mag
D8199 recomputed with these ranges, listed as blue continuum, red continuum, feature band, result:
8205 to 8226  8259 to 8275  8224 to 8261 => -0.033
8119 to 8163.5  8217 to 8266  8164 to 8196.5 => 0.030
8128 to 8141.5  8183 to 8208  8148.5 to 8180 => -0.035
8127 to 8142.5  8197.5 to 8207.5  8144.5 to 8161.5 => -0.037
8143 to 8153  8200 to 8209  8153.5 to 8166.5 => -0.012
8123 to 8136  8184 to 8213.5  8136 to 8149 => -0.025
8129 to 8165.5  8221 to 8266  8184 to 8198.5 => 0.064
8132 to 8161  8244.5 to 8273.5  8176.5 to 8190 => 0.032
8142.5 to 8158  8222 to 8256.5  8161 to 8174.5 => 0.014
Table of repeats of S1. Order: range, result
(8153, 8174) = 6.234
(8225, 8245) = 6.259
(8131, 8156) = 6.215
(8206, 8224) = 5.905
